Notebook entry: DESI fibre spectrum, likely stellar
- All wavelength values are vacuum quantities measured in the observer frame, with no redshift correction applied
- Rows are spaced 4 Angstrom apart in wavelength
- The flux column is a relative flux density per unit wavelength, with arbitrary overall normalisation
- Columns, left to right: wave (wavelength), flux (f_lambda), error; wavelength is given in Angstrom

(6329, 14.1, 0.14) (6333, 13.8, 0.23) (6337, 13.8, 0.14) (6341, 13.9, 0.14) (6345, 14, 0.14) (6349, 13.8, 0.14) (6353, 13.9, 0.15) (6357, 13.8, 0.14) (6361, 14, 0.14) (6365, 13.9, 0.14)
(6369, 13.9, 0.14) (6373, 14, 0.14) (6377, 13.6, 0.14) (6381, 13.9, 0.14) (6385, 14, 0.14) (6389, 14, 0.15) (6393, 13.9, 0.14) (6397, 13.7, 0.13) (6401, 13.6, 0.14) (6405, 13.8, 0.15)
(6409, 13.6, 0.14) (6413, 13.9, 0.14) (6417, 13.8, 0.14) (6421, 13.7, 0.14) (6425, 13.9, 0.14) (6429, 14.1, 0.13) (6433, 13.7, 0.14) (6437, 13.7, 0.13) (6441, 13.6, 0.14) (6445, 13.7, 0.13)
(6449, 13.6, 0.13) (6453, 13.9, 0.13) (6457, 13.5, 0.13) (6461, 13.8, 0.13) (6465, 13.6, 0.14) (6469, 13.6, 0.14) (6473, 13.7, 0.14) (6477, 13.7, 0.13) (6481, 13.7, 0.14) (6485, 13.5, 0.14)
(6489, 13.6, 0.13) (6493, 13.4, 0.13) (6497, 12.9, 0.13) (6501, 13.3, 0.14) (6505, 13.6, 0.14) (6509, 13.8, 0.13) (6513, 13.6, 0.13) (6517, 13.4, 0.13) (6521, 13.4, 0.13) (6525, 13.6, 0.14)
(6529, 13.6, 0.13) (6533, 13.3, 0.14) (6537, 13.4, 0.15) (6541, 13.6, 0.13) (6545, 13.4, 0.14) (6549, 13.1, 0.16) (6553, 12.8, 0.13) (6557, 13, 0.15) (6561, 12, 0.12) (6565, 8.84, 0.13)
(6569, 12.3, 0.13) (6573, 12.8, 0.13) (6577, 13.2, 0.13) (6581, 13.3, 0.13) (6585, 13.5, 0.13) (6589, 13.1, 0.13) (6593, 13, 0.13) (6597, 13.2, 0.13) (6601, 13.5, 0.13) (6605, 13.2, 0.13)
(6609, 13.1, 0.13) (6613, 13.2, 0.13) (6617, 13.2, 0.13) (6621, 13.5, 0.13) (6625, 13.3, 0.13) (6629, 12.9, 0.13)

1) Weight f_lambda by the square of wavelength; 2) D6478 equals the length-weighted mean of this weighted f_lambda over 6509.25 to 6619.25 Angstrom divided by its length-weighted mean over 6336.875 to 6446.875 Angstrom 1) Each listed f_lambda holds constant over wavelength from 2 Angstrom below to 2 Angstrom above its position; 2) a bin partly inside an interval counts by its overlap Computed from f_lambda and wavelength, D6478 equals 0.99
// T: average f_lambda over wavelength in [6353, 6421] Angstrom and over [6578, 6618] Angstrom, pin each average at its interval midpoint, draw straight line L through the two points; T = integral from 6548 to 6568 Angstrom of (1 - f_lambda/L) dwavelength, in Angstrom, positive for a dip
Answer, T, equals 2.2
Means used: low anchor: 13.8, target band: 11.9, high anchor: 13.2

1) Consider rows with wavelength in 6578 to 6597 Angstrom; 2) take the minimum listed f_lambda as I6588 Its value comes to 13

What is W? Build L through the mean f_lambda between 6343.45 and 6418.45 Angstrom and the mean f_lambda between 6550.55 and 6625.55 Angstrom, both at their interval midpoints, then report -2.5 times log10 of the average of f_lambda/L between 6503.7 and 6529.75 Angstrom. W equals -0.03 mag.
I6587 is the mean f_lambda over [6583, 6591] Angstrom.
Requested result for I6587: 13.3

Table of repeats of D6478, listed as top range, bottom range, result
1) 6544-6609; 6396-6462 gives 0.97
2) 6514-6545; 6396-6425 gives 1.02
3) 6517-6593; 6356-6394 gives 0.98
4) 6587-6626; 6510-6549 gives 1.01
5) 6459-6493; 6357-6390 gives 1.01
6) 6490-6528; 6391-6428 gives 1.01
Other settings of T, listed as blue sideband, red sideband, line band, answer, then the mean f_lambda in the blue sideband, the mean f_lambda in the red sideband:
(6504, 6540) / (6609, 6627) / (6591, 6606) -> 0.1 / 13.5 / 13.3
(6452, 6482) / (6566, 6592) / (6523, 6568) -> 1.2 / 13.7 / 12.9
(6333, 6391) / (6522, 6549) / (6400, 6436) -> -0.1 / 13.9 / 13.5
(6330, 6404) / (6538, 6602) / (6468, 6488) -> -0.5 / 13.9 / 12.8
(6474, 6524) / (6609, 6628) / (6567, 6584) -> 0.5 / 13.5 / 13.3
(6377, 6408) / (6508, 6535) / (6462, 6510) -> 0.2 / 13.8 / 13.5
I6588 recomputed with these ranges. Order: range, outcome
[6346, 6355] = 13.8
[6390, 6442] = 13.6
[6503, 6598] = 8.84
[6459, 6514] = 12.9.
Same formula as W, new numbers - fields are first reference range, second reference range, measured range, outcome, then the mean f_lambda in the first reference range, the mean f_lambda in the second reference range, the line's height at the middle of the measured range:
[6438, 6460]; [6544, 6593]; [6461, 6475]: -0.012 mag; 13.7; 12.6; 13.5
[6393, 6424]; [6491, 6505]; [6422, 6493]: -0.017 mag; 13.7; 13.3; 13.5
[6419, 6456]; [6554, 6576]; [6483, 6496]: -0.037 mag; 13.8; 11.9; 13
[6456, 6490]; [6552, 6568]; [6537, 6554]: -0.112 mag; 13.6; 11.6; 12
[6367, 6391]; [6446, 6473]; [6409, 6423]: 0.002 mag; 13.9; 13.7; 13.8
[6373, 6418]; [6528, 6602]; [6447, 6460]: -0.015 mag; 13.8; 12.9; 13.5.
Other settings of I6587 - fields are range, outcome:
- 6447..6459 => 13.7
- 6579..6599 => 13.2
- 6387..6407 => 13.8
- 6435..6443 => 13.6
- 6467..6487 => 13.6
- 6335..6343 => 13.9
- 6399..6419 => 13.7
